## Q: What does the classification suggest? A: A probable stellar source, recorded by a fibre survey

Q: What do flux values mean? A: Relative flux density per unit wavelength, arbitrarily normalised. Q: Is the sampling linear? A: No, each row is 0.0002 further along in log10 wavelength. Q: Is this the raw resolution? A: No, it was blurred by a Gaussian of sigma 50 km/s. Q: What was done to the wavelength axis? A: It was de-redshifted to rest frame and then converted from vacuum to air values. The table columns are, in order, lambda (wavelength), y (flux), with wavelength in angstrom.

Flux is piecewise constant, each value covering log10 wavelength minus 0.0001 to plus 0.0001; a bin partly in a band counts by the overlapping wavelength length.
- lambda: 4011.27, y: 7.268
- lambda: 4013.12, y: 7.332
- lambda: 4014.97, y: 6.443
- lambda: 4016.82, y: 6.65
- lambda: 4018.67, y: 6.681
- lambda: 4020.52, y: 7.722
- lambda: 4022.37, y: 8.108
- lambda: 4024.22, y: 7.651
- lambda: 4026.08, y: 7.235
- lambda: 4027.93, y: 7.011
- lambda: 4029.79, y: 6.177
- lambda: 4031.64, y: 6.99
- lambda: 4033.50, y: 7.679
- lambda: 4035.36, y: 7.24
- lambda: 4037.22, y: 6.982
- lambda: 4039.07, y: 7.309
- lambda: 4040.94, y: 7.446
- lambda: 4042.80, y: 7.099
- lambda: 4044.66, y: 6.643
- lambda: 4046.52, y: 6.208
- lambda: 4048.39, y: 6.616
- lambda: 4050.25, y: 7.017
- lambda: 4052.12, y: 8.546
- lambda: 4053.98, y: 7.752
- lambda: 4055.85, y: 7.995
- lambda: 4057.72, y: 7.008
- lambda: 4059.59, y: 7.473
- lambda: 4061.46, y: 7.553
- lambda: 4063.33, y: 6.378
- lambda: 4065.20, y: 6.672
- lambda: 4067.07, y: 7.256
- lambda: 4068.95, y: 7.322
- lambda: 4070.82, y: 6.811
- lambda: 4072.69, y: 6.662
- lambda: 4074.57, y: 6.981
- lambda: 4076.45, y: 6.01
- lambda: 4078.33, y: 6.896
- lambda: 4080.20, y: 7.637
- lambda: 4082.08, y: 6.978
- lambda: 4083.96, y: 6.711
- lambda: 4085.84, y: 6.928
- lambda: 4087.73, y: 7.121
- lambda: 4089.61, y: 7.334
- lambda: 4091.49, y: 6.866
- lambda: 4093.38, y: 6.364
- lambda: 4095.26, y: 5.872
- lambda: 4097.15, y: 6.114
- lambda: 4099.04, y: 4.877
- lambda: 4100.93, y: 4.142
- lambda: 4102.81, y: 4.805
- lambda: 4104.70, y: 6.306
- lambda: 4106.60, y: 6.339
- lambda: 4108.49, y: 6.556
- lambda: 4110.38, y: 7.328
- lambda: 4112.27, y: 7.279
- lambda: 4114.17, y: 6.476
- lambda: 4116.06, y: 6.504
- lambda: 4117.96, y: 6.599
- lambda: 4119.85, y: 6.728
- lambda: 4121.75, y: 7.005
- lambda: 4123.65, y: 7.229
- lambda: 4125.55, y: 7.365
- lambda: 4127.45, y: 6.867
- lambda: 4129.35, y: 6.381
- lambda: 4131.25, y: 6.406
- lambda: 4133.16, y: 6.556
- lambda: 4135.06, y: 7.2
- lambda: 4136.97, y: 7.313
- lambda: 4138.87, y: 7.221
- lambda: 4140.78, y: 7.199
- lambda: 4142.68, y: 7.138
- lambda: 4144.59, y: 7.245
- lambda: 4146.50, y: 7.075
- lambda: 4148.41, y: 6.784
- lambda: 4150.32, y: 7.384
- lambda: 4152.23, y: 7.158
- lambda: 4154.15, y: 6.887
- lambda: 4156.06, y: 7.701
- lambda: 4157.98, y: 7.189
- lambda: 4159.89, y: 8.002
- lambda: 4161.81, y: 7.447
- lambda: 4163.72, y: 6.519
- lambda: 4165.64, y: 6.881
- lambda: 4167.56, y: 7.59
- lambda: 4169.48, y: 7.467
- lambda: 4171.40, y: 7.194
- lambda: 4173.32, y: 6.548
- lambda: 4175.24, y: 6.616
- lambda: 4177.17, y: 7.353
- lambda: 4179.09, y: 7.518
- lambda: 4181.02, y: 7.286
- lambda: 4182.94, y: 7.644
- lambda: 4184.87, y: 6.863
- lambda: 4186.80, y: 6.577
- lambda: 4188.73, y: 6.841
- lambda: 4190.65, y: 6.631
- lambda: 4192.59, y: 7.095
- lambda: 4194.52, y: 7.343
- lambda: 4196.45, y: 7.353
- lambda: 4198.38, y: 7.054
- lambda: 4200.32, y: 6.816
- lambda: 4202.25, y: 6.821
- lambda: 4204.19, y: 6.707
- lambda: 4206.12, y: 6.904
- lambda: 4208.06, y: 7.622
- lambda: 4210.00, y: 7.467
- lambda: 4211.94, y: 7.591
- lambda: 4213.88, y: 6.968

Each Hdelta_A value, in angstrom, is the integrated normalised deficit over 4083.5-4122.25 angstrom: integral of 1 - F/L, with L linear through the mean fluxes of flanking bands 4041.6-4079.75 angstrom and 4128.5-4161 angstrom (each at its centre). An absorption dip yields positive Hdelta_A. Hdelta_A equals 3.8 angstrom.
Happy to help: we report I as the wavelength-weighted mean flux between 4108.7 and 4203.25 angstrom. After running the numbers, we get 7.05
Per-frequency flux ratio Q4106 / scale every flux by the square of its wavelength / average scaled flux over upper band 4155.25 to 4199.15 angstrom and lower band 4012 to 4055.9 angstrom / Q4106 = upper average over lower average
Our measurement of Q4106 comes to 1.07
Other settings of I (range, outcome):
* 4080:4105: 6.25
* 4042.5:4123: 6.74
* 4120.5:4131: 6.92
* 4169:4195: 7.06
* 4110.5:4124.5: 6.86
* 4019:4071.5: 7.21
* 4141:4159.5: 7.2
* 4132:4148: 7.1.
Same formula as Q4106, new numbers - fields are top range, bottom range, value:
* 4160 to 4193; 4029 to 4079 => 1.06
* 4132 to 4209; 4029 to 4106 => 1.10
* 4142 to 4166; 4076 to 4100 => 1.13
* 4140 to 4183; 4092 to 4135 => 1.15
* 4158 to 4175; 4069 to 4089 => 1.09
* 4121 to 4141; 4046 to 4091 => 1.01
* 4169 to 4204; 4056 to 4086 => 1.07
